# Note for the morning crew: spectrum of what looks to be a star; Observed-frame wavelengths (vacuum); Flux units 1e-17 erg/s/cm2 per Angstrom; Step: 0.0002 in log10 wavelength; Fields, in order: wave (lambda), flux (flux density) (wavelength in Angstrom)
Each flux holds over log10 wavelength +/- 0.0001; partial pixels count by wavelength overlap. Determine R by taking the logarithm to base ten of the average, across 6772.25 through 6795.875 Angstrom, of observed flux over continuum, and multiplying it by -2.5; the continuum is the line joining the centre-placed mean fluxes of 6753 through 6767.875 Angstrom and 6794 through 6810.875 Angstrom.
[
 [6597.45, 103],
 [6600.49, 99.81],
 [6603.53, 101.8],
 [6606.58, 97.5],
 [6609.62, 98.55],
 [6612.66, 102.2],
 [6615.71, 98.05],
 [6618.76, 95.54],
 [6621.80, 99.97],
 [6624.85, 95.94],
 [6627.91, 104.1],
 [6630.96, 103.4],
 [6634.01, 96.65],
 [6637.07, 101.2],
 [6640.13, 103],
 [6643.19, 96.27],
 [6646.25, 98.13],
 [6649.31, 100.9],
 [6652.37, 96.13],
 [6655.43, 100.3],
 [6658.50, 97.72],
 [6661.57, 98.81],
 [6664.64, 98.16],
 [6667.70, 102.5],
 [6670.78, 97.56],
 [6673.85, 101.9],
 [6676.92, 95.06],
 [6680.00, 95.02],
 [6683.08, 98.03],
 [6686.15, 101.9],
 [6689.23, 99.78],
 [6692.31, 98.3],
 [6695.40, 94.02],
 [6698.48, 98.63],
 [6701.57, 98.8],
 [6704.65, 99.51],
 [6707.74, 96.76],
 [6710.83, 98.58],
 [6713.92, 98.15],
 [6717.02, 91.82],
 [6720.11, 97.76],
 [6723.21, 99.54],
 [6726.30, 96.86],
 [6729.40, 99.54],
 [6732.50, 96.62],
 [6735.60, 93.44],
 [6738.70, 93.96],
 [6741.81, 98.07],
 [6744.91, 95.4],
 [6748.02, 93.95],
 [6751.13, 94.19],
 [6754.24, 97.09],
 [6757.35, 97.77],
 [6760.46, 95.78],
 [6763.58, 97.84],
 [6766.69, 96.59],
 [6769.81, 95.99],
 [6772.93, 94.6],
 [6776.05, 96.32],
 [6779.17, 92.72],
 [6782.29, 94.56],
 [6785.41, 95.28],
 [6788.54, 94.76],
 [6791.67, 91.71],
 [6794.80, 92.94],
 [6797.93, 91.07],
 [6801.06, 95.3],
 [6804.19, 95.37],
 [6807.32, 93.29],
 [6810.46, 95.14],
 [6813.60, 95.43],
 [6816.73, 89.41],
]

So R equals 0.013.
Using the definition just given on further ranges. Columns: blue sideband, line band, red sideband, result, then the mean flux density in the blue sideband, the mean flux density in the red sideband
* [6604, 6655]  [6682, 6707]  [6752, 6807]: -0.01 mag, 99.3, 95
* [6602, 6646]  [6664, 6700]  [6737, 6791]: -0.01 mag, 99.5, 95.5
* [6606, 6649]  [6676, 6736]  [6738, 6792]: 0.00 mag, 99.4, 95.5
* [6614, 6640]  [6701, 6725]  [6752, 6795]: -0.01 mag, 99.6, 95.3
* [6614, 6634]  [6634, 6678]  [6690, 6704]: -0.01 mag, 99.3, 97.7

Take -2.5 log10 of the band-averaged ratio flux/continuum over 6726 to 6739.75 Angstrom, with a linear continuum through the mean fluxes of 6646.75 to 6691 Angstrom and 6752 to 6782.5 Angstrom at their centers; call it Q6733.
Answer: 0.01 mag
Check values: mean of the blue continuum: 98.8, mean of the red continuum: 96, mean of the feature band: 96.1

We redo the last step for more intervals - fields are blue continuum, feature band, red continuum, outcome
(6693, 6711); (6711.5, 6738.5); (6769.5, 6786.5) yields 0.00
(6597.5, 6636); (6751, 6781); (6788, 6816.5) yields -0.01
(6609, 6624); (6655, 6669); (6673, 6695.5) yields -0.01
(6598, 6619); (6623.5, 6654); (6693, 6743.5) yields -0.01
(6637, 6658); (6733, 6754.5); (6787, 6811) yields 0.01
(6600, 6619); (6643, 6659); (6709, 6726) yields 0.00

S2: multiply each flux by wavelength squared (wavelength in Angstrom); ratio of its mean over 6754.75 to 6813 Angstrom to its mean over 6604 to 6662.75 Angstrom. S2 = 1.0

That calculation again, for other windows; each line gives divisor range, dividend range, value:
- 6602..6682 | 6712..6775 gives 1.00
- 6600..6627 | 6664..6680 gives 1.02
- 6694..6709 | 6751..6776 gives 1.01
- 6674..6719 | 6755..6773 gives 1.01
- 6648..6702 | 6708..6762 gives 1.00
